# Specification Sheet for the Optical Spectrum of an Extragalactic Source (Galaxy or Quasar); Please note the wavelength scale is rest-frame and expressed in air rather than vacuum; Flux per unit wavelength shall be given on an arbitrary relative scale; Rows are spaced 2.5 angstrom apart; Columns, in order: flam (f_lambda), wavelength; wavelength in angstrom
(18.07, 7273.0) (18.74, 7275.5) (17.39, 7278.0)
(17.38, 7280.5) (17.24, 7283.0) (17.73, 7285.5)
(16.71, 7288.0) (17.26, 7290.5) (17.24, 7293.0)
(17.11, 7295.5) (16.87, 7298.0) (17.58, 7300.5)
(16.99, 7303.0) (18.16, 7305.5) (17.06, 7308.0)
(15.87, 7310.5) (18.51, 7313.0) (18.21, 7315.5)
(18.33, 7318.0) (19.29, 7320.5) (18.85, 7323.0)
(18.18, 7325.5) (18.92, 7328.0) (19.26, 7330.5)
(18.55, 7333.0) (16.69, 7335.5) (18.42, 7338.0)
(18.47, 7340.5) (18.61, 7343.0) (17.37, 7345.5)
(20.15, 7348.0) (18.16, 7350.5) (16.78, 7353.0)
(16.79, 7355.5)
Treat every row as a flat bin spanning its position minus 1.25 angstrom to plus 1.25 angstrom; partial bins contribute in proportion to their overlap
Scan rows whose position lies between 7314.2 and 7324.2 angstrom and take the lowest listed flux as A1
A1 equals 18.21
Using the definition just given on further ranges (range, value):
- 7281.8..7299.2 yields 16.71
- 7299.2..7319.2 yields 15.87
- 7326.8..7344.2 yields 16.69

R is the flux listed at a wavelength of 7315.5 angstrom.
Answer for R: 18.21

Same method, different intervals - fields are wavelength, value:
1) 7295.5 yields 17.11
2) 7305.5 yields 18.16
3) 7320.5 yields 19.29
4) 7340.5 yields 18.47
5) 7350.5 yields 18.16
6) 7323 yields 18.85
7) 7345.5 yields 17.37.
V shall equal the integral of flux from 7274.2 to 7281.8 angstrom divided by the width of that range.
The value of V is 17.8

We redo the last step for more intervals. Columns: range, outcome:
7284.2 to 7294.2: 17.2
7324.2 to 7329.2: 18.5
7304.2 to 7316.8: 17.6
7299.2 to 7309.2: 17.4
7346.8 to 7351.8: 19.1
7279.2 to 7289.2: 17.3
